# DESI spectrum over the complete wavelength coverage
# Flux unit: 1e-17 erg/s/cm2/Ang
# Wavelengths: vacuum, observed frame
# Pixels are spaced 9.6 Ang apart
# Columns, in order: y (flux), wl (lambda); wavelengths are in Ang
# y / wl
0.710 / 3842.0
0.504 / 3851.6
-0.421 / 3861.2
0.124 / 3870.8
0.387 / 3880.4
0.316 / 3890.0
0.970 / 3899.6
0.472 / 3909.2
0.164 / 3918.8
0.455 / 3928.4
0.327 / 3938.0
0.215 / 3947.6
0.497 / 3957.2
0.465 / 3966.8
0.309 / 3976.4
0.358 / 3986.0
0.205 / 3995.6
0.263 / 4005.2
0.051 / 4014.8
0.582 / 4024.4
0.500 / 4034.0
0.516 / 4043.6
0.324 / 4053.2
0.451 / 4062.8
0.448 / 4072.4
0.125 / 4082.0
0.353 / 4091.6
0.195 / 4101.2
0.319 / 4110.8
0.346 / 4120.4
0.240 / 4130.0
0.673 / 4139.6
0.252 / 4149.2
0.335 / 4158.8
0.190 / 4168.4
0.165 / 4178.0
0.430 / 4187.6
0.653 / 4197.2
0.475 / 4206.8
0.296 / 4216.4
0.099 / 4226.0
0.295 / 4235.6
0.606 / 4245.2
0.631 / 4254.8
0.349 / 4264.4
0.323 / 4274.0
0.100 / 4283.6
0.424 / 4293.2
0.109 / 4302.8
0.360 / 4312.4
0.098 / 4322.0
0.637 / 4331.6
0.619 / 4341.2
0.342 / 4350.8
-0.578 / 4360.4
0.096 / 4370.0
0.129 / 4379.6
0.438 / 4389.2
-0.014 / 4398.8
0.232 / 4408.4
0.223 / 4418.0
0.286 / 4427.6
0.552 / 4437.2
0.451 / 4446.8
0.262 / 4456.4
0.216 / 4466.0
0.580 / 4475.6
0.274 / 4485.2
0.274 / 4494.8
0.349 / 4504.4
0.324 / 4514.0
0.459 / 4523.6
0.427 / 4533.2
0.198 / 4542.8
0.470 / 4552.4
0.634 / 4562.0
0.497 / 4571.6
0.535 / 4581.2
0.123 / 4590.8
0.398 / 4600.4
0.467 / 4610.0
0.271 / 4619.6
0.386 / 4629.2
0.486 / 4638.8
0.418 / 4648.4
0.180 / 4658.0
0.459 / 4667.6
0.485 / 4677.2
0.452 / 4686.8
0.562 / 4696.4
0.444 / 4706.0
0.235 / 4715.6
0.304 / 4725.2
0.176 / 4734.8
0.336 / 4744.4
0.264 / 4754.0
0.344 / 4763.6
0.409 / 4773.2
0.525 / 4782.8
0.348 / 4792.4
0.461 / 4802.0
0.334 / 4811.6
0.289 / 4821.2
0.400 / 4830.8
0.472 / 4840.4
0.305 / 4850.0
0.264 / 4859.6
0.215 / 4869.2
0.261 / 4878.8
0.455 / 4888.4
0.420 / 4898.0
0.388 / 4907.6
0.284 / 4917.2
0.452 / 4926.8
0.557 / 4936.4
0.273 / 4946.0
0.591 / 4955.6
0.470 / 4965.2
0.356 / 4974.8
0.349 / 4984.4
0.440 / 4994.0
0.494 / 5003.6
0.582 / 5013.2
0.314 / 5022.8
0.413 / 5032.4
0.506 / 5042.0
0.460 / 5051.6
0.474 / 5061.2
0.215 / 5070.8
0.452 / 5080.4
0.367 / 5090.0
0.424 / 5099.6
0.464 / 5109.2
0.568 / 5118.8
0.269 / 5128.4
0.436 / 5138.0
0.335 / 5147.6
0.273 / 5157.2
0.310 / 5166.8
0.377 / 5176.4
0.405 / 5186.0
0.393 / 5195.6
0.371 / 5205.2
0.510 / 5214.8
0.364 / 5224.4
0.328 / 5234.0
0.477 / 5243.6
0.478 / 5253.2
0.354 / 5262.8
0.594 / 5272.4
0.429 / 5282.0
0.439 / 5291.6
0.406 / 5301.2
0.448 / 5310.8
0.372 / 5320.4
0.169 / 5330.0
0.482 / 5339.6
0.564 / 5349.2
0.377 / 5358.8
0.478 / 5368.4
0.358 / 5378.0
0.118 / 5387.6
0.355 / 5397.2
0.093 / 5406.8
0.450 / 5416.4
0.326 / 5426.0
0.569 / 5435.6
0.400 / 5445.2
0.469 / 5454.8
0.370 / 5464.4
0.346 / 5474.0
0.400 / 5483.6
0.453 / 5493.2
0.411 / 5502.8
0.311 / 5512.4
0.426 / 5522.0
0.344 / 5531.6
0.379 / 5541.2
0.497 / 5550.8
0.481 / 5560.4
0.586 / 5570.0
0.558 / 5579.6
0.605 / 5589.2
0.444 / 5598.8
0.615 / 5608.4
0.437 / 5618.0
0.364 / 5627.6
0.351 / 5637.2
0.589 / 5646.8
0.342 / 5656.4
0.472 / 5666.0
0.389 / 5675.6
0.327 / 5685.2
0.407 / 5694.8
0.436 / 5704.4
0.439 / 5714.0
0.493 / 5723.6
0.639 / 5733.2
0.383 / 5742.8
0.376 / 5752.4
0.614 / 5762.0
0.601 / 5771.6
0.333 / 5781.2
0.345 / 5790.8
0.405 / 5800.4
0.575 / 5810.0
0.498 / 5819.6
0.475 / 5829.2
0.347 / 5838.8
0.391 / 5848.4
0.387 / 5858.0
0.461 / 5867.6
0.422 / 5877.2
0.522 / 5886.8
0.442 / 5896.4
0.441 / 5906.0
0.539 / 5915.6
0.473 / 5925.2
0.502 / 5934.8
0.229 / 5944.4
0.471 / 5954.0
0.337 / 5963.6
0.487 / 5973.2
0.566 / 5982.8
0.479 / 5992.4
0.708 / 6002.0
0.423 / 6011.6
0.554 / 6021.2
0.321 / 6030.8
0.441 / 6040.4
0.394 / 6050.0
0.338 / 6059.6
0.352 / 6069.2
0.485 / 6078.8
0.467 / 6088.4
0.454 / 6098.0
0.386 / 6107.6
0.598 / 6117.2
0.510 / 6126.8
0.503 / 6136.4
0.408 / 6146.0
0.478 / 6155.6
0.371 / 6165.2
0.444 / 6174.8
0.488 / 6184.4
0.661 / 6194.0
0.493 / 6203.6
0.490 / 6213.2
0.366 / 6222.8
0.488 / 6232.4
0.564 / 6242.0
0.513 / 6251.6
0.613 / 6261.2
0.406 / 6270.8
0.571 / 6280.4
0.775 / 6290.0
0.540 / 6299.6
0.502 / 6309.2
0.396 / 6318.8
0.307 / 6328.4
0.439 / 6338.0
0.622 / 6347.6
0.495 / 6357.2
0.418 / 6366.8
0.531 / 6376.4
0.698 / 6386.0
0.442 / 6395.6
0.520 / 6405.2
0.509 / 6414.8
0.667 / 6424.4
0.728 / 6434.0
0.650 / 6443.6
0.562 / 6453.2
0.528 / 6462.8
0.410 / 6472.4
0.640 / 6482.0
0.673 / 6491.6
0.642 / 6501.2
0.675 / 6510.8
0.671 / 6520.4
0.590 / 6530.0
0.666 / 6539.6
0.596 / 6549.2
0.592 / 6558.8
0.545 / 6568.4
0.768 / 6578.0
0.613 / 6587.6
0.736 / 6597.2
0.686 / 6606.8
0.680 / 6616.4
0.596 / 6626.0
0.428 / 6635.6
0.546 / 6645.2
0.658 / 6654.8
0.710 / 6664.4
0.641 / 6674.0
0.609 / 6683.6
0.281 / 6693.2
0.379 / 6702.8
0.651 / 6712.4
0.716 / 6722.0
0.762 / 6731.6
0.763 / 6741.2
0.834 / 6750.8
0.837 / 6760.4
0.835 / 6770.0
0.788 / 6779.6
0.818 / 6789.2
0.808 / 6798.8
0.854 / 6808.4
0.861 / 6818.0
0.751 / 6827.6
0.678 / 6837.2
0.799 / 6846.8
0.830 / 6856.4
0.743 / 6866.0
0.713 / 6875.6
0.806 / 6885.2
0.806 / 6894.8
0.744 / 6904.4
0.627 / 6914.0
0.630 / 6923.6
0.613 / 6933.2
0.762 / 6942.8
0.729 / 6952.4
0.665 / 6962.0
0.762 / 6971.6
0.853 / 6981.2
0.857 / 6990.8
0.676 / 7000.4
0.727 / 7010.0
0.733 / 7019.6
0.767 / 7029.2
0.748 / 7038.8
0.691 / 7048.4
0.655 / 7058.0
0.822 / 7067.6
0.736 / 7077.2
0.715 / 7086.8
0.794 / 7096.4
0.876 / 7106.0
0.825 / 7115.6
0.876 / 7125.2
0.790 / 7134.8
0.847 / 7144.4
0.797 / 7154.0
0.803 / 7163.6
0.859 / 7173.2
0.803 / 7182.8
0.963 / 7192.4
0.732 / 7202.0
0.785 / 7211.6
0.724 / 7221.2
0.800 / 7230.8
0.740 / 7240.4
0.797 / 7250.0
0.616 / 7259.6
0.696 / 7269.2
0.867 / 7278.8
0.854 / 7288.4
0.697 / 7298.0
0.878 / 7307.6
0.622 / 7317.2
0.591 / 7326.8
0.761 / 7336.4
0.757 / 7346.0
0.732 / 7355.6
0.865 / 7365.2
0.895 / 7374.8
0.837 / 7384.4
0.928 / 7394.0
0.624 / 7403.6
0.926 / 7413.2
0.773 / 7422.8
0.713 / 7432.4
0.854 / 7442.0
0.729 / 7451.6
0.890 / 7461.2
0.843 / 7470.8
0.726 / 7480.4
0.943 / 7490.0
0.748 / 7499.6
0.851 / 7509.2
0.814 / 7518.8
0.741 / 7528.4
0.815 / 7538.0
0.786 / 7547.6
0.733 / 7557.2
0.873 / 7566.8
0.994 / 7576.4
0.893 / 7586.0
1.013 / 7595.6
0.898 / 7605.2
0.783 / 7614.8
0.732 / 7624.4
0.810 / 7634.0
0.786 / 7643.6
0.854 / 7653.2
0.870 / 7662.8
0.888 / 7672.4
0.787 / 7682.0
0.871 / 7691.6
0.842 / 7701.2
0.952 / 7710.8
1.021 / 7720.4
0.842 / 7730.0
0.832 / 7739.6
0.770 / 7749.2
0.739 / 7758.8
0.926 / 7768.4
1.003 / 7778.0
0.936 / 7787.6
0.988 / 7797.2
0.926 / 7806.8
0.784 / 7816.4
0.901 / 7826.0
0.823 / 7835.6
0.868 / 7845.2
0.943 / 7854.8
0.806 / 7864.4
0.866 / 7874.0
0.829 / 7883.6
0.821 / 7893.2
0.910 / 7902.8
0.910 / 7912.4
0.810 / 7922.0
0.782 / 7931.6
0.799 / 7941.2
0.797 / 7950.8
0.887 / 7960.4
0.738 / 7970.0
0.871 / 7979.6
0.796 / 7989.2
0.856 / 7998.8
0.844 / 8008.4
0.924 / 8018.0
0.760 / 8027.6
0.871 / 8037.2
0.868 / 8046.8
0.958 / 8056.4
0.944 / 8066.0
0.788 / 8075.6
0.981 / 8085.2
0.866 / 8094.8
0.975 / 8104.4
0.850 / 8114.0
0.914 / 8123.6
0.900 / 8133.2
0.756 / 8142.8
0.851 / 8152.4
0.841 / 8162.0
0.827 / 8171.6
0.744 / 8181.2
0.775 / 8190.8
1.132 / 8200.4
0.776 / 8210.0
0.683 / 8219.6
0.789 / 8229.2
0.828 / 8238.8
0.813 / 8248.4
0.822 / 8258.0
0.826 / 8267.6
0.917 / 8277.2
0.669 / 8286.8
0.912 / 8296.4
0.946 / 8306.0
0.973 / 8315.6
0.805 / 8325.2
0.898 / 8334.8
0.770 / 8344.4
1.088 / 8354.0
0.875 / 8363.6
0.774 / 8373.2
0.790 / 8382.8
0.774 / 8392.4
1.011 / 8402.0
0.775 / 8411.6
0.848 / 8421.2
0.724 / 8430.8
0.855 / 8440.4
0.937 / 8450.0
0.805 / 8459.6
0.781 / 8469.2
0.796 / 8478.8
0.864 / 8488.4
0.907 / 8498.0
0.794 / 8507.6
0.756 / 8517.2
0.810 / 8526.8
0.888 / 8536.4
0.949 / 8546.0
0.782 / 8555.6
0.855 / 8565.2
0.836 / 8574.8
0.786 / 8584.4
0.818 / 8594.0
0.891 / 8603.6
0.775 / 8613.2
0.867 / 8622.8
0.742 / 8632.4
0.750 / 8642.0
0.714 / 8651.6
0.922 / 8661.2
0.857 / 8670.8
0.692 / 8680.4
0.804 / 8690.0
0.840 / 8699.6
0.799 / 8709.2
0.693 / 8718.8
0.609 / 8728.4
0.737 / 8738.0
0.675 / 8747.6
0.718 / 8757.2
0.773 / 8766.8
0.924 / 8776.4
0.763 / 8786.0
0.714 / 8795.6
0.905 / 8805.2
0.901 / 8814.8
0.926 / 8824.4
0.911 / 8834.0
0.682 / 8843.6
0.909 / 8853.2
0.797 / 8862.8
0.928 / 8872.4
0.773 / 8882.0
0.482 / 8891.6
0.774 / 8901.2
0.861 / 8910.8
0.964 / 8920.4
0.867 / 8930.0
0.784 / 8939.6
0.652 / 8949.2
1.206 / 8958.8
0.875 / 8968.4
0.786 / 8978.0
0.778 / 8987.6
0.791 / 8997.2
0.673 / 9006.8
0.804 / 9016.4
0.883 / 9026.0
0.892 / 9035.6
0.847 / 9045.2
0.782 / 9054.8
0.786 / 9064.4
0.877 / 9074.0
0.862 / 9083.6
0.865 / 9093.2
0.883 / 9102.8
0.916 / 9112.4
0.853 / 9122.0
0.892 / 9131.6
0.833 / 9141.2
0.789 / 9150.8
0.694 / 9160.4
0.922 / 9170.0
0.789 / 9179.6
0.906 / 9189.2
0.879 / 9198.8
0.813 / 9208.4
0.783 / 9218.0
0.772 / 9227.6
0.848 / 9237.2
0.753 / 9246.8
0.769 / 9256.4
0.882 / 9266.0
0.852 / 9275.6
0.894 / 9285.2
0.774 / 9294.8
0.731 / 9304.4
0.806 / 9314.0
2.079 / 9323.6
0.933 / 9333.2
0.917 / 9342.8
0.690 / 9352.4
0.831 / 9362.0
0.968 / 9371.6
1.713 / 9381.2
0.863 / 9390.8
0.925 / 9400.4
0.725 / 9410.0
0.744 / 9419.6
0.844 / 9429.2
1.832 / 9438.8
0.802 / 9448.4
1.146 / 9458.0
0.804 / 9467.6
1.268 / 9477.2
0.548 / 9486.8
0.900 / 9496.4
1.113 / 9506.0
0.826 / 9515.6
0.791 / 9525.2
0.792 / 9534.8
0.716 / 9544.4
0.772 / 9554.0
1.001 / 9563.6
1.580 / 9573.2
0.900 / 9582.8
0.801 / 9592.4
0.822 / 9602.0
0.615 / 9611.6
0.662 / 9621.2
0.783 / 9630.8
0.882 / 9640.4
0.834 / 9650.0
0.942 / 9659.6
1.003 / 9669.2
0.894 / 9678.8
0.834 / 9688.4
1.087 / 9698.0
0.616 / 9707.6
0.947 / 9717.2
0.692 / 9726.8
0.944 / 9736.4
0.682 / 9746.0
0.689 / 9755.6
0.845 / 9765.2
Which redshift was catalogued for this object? 0.69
